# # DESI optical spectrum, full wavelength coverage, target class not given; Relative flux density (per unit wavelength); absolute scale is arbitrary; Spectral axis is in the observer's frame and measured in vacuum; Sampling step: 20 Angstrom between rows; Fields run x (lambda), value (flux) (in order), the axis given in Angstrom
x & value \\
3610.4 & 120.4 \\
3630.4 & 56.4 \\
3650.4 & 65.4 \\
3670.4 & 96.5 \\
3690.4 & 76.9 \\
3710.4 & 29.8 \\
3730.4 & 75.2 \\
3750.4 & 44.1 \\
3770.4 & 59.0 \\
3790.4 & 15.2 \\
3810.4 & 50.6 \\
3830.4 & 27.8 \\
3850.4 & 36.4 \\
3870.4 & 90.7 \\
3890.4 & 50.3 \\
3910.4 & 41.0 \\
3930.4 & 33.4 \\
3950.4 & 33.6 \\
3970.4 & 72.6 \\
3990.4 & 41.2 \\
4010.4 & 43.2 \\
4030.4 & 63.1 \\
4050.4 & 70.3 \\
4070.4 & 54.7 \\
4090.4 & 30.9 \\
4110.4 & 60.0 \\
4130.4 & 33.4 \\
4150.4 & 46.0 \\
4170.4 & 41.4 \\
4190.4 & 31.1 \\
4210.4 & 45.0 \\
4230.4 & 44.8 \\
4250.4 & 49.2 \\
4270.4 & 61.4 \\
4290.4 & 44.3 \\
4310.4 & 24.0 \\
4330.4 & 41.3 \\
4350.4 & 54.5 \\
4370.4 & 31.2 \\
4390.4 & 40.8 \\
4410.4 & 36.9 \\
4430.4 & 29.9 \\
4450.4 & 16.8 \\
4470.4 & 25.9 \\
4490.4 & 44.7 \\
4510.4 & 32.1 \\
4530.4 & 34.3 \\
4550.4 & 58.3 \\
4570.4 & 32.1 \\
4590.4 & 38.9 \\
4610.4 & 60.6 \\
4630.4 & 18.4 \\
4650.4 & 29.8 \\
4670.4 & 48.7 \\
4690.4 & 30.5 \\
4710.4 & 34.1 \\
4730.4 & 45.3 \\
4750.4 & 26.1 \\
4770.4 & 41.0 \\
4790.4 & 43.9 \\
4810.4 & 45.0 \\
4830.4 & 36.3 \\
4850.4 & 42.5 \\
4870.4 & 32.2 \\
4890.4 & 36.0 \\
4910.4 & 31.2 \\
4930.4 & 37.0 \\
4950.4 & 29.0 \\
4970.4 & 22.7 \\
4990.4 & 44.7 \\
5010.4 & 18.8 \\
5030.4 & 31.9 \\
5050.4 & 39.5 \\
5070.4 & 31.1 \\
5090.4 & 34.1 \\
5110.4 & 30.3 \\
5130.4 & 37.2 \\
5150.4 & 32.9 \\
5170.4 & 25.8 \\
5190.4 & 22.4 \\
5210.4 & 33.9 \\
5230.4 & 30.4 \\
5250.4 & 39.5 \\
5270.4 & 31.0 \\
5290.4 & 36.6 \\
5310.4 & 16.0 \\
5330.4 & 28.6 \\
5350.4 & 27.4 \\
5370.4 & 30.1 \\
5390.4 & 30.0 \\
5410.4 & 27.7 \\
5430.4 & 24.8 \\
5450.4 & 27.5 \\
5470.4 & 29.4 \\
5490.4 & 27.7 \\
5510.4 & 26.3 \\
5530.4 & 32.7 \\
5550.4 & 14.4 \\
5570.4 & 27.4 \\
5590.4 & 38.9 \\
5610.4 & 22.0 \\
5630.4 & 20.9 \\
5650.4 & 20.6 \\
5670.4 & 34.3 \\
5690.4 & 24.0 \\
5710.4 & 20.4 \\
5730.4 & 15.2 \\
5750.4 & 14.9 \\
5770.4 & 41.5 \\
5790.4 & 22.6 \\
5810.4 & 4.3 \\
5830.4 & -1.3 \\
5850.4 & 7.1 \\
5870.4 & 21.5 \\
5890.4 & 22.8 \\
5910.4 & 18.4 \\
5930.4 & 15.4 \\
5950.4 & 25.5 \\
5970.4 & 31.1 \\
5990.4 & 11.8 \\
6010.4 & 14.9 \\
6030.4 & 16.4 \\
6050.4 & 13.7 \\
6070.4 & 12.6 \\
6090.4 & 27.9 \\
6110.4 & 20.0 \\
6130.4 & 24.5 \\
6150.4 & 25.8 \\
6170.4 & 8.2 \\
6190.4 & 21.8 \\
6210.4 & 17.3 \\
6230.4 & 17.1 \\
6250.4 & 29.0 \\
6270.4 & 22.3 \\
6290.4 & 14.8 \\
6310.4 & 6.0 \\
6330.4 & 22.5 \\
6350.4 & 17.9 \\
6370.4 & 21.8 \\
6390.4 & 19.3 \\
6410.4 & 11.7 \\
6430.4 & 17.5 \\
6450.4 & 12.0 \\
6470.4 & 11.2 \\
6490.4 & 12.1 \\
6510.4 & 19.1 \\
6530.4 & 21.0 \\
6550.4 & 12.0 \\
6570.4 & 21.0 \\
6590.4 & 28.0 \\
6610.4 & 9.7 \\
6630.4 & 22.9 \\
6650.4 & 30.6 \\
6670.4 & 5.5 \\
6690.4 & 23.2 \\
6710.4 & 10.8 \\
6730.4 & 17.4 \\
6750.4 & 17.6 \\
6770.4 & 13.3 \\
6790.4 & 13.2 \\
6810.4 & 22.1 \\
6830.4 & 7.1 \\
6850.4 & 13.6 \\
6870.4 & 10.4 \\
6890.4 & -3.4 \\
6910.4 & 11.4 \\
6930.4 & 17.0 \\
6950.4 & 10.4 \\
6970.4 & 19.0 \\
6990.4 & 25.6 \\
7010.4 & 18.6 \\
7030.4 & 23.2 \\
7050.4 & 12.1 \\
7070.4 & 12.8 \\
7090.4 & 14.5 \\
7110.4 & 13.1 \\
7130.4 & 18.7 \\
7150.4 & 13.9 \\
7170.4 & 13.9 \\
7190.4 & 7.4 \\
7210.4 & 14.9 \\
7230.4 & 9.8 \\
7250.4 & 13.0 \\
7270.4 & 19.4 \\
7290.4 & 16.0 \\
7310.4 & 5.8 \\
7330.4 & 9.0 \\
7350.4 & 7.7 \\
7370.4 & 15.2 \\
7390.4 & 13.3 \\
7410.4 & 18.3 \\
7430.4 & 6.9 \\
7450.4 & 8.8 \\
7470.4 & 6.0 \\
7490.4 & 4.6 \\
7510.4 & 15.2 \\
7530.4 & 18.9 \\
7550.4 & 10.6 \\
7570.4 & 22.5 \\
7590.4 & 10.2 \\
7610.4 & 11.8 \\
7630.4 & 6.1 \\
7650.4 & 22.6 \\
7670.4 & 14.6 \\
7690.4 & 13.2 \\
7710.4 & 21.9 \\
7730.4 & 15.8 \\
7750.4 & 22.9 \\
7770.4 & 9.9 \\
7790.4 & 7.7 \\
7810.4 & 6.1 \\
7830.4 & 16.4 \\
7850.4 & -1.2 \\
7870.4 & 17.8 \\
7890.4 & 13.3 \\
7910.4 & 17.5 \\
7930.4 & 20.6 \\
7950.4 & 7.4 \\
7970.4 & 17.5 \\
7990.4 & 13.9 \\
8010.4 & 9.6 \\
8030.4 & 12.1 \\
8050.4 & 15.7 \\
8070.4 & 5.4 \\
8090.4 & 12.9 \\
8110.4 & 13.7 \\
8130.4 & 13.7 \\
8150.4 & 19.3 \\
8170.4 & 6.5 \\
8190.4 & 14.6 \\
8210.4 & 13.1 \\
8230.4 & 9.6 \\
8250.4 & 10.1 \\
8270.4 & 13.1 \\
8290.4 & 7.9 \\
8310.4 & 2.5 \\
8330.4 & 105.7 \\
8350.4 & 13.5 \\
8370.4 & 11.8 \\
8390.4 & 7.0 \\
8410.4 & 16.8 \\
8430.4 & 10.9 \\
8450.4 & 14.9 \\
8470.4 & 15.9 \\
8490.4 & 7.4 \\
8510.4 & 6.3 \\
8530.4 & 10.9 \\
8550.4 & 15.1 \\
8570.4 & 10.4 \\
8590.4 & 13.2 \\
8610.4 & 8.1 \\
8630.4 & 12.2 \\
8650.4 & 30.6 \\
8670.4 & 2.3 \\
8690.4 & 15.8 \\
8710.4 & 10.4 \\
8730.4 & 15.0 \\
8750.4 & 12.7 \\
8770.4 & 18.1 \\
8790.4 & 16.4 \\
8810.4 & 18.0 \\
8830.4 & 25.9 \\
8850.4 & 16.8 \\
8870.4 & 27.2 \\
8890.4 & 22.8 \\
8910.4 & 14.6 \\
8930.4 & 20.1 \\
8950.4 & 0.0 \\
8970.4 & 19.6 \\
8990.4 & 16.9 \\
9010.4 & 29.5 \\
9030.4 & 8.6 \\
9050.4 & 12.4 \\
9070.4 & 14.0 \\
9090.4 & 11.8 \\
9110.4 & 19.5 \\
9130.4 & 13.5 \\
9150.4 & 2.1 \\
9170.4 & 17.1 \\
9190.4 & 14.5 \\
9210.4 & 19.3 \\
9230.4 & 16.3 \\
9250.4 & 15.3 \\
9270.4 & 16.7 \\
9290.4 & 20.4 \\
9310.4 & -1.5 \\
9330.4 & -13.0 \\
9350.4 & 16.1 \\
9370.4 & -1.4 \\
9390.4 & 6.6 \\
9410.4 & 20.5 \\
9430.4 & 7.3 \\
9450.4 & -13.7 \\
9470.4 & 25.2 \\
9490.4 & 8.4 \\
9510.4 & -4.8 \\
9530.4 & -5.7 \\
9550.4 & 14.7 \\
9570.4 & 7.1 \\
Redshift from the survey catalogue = 1.24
